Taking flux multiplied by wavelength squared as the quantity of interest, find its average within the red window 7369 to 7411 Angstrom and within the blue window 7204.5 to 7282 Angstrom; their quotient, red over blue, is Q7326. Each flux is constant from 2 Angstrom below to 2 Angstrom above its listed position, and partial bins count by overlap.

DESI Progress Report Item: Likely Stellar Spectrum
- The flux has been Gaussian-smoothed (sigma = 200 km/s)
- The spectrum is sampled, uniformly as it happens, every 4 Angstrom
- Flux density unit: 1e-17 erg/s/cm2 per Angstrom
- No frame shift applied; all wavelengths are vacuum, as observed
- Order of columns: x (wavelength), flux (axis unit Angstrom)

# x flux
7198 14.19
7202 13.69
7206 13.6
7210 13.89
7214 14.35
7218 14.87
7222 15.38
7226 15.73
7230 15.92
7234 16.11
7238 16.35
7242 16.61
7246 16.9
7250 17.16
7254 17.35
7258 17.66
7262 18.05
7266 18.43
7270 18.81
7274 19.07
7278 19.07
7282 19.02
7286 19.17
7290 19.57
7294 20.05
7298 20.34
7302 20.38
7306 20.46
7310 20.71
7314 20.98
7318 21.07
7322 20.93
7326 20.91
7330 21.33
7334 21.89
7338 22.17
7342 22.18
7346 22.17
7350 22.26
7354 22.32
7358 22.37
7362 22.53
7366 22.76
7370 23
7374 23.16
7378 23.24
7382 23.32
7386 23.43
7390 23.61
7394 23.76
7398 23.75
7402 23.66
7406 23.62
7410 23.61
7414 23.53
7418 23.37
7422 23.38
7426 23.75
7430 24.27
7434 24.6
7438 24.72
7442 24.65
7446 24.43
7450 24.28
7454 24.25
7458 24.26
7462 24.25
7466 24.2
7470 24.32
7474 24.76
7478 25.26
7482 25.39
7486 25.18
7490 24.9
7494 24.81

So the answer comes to 1.46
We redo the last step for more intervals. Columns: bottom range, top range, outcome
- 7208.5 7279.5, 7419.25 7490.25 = 1.55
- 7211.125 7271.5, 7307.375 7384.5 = 1.37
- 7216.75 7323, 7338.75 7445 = 1.31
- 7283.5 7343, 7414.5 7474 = 1.21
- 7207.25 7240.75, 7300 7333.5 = 1.40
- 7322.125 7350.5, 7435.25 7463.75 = 1.16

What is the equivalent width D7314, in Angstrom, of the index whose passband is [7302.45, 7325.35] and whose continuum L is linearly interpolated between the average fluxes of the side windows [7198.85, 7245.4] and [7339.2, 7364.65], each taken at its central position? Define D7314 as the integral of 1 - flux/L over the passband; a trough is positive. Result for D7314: -0.7 Angstrom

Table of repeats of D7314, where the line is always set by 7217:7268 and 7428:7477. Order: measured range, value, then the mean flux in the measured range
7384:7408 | -1.39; 23.6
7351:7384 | -2.36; 22.8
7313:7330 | -1.22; 21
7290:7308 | -1.40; 20.2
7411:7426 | -0.20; 23.5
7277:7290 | -0.68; 19.2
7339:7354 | -1.24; 22.2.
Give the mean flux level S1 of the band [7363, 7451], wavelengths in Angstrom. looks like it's 23.7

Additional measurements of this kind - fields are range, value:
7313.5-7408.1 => 22.5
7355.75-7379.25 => 22.8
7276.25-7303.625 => 19.7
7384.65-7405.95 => 23.6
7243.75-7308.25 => 18.8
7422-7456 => 24.3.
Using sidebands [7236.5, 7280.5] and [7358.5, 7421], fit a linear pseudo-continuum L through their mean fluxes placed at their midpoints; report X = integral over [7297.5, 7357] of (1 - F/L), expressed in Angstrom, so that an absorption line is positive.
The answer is -2.0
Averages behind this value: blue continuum 17.8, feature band 21.4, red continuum 23.3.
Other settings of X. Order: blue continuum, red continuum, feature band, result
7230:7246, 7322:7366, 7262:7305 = -1.3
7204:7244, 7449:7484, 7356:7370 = -1.4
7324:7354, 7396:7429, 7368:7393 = -0.5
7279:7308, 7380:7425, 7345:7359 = -0.3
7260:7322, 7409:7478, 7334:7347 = -0.6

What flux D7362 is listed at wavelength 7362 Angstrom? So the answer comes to 22.53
